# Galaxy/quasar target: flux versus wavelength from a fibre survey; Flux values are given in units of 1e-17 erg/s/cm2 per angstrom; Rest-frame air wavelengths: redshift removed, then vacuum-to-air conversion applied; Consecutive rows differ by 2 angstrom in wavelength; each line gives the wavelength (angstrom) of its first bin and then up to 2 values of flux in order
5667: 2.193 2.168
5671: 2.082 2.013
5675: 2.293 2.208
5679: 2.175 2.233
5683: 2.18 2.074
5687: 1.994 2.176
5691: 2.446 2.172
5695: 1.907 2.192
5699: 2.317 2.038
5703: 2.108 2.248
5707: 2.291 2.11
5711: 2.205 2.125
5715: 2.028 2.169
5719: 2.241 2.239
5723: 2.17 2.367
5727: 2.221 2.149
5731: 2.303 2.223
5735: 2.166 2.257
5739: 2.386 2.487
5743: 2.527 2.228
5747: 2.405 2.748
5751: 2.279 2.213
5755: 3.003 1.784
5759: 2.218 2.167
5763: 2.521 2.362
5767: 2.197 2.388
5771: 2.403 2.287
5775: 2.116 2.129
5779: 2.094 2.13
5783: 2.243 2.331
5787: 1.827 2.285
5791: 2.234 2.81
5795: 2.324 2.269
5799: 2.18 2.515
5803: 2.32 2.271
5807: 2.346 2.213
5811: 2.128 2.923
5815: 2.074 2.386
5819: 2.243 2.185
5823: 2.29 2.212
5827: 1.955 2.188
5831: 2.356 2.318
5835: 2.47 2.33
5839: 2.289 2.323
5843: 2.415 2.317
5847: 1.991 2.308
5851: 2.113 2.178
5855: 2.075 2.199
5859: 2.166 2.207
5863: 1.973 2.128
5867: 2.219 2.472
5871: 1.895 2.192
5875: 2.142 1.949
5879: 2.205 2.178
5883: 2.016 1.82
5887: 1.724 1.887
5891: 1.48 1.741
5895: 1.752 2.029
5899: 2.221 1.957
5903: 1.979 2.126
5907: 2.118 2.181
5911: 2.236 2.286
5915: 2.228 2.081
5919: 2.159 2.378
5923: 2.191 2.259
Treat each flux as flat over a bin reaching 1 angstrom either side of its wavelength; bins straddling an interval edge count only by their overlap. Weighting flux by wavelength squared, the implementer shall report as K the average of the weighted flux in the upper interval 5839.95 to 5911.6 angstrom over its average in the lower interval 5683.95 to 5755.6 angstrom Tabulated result 1.0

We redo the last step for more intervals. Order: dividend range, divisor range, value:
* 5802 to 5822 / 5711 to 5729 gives 1.09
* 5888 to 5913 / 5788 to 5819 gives 0.88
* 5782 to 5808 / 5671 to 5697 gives 1.11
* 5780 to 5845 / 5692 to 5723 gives 1.10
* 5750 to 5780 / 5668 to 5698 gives 1.09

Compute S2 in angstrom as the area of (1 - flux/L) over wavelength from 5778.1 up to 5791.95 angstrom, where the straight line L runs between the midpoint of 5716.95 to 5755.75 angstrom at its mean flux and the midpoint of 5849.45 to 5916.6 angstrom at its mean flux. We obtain 0.5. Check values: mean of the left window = 2.34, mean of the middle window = 2.16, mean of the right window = 2.06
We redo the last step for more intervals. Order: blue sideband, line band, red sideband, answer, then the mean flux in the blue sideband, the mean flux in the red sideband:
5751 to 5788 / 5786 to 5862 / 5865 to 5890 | -4.1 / 2.25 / 2.06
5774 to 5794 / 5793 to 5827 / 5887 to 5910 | -2.4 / 2.22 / 1.94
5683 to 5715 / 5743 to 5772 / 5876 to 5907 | -3.7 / 2.16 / 1.94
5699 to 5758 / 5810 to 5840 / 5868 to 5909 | -2.6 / 2.27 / 2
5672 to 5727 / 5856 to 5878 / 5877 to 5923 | -0.9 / 2.18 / 2.04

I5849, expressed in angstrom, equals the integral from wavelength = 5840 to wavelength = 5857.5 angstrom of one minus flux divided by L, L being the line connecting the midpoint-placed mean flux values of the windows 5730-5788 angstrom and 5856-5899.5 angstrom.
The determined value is -1.0 angstrom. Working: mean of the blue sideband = 2.29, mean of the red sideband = 2.02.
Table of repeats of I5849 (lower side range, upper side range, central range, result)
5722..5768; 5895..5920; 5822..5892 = 1.3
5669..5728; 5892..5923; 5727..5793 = -4.3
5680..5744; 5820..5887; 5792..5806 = -1.2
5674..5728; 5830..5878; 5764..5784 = -0.4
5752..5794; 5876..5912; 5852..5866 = -0.5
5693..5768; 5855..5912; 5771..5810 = -1.6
